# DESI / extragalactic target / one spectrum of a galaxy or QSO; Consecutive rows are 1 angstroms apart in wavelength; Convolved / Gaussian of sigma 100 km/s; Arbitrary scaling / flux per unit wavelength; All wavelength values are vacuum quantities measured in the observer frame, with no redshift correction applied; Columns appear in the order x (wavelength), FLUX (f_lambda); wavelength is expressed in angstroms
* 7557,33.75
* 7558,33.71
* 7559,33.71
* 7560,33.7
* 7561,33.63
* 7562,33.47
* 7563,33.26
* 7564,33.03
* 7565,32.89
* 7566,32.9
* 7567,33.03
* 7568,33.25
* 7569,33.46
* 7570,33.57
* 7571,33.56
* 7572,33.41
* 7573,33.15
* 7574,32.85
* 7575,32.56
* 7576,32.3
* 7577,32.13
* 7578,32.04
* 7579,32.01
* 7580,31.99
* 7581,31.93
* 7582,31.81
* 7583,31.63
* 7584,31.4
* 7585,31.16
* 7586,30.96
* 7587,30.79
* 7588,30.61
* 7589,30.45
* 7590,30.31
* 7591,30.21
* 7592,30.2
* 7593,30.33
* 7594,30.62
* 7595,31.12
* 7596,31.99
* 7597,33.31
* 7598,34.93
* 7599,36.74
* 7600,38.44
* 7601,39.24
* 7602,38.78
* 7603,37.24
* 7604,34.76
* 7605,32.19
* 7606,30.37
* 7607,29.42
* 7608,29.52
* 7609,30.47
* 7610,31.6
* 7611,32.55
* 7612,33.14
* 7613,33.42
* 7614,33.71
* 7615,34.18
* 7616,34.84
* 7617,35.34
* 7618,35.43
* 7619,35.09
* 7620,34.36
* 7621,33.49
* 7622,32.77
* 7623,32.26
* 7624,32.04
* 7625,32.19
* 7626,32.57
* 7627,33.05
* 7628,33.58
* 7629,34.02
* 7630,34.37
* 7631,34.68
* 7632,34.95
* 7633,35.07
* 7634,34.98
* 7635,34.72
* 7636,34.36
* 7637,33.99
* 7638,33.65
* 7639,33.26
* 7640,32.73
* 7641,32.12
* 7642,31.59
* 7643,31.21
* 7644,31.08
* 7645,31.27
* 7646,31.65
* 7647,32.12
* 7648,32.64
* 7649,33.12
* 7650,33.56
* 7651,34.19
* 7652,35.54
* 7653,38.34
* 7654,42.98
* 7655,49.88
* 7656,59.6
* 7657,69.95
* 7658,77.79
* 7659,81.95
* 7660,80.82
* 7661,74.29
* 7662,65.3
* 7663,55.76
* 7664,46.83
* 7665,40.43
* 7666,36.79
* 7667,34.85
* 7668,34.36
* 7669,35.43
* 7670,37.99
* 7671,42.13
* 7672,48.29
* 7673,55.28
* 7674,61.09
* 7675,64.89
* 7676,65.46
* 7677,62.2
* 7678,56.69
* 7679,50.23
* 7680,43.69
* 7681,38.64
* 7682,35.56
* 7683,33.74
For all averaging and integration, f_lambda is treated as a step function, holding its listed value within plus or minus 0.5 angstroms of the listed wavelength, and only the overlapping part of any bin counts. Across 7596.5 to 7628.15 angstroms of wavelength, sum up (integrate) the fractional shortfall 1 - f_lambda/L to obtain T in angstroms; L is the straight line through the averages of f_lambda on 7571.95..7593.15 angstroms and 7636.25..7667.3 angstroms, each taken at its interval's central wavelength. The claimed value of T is 2.7 angstroms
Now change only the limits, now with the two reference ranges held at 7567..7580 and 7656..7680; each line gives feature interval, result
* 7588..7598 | 1.70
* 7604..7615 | 2.53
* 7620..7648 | 8.35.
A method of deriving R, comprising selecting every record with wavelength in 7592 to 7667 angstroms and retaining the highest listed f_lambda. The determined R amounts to 81.95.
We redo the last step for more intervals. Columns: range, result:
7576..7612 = 39.24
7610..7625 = 35.43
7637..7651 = 34.19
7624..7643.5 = 35.07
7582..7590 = 31.81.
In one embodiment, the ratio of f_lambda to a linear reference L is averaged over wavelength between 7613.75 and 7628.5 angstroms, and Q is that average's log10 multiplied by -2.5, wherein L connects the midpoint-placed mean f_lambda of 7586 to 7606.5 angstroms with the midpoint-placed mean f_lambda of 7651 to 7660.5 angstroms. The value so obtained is 0.28 mag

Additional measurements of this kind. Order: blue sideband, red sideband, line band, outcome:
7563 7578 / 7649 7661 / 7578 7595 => 0.19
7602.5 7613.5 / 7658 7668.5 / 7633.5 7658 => 0.28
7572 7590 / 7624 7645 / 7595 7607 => -0.08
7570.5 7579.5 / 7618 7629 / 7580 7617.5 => 0.01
